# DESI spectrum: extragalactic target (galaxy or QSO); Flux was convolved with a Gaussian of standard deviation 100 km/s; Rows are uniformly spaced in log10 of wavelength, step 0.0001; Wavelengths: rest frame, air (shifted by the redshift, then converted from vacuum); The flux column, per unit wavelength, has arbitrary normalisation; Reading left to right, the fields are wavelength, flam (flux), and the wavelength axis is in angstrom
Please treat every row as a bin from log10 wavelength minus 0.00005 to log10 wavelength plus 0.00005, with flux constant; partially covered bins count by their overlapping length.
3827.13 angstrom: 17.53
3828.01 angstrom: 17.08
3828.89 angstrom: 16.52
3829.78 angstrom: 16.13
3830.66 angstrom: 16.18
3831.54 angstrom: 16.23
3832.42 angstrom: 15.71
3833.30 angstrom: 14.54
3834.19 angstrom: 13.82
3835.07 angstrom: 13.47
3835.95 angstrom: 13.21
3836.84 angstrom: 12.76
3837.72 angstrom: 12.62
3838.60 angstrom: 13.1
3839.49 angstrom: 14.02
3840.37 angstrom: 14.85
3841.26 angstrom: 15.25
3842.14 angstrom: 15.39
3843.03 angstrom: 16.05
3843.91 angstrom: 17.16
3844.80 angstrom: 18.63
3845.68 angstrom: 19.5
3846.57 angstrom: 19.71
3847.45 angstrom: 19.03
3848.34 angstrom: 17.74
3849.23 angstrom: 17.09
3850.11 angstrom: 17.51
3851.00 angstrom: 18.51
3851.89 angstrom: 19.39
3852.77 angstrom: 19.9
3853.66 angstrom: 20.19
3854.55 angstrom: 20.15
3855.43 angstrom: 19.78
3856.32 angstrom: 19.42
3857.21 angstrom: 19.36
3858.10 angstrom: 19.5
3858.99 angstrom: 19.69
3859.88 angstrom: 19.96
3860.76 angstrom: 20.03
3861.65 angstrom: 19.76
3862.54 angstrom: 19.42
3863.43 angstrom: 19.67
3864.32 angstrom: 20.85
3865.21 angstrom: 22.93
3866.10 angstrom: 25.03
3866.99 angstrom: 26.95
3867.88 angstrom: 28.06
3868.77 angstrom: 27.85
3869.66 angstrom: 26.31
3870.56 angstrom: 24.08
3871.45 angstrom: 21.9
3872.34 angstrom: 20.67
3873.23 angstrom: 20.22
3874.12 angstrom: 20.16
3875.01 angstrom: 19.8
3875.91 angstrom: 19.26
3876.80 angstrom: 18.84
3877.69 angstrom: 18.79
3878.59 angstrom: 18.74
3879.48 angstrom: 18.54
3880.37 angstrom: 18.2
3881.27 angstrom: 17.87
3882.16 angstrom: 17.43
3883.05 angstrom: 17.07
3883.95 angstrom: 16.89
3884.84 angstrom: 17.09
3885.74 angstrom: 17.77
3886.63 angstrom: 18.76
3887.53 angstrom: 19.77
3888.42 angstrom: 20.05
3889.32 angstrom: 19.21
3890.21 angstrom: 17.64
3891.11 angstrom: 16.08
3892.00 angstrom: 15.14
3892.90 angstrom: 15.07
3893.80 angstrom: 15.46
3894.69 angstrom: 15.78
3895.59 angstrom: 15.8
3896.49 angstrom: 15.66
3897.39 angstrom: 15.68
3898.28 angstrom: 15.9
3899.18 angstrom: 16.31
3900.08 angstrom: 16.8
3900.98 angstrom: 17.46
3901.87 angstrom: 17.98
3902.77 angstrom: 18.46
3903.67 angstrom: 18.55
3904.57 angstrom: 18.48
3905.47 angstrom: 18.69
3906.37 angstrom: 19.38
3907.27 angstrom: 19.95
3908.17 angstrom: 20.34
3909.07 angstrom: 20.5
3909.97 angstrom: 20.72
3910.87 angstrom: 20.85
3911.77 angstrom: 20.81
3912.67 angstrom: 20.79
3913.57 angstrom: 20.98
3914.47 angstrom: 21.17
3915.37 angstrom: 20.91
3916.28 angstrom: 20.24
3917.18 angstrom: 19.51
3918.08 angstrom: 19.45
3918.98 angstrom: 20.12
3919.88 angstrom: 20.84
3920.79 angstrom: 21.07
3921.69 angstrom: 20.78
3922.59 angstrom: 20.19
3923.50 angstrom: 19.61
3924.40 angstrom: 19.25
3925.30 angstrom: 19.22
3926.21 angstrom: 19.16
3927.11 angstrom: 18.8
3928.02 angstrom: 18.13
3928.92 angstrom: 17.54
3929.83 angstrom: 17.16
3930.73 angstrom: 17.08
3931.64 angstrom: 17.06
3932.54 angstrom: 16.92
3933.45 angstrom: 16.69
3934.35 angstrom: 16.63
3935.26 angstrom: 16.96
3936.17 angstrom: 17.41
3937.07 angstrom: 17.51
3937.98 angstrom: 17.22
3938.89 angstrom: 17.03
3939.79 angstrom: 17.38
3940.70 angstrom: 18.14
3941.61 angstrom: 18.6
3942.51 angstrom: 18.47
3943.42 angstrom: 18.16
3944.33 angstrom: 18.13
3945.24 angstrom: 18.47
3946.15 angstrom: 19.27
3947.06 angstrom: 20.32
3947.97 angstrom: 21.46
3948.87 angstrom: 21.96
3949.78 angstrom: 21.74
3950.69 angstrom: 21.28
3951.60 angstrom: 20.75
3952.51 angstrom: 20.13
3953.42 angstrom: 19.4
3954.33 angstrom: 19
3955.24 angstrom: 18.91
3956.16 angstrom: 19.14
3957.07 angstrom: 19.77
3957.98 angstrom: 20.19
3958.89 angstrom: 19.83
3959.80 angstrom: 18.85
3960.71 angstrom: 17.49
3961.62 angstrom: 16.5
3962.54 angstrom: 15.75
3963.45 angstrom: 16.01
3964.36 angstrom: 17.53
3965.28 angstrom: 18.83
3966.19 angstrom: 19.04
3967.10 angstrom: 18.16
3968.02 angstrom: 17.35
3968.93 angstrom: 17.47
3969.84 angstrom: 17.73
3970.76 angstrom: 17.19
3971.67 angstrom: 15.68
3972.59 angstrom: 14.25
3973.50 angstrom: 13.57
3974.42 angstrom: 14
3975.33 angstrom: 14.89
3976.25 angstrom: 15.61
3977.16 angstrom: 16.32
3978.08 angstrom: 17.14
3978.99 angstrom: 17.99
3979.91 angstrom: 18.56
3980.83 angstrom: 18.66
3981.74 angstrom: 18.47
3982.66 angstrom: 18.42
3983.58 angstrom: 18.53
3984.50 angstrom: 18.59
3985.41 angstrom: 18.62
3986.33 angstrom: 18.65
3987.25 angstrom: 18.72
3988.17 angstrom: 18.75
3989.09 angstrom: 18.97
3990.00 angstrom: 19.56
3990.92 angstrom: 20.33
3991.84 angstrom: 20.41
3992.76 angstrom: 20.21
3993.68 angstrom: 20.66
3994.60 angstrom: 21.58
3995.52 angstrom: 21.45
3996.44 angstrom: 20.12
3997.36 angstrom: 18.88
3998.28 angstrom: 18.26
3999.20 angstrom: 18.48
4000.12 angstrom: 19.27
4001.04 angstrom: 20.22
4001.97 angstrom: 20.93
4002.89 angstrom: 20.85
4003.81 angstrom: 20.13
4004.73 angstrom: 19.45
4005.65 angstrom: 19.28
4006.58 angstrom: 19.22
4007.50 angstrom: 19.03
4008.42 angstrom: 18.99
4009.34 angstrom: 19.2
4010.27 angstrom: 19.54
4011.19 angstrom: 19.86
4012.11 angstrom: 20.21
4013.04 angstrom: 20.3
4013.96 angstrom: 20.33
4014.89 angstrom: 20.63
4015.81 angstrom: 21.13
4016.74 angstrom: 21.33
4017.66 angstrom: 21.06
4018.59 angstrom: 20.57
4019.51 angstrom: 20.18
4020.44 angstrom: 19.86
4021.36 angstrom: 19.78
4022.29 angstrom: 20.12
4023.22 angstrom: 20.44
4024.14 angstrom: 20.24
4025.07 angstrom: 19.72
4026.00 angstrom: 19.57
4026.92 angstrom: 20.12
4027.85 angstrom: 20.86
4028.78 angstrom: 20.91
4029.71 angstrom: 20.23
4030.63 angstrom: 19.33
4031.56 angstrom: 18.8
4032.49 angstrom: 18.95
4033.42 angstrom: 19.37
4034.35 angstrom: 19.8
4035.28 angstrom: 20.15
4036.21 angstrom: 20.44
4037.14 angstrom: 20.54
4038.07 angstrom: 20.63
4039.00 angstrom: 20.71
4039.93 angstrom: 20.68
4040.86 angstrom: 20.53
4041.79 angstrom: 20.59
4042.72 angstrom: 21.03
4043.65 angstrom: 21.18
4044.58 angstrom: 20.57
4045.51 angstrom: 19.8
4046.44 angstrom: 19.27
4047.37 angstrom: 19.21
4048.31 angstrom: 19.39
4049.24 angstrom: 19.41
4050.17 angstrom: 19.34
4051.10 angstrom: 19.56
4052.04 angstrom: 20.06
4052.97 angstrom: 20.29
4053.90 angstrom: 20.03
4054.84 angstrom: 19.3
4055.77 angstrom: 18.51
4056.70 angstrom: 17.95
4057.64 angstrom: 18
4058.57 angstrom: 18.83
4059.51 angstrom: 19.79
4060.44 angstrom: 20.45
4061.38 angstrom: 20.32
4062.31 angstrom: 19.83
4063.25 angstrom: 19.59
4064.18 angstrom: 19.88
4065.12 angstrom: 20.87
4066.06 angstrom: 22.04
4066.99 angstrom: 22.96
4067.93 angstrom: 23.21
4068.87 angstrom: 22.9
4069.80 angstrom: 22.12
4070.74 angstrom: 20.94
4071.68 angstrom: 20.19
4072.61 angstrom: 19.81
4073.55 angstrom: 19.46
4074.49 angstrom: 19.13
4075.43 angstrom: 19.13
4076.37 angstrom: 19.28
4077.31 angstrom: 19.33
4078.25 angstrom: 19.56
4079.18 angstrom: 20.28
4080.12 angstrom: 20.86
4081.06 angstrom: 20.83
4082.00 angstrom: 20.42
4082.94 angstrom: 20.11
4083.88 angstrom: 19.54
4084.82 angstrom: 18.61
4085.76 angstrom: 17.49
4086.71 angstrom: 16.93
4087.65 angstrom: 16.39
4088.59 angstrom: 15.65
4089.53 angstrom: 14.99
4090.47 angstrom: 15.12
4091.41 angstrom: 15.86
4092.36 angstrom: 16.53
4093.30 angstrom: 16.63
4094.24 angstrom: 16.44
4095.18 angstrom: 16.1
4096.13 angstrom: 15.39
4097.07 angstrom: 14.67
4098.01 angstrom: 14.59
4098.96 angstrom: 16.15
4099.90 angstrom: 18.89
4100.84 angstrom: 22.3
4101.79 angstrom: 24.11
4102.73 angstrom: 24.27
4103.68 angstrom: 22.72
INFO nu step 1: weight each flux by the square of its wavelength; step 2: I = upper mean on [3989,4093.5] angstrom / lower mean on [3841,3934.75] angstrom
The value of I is 1.11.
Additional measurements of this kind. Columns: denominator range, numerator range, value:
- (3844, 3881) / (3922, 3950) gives 0.93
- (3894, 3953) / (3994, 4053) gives 1.12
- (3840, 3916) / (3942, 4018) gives 1.04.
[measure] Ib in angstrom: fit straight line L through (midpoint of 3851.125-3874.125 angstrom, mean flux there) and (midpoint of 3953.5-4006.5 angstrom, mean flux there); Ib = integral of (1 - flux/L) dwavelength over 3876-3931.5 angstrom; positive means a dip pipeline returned 5.2 angstrom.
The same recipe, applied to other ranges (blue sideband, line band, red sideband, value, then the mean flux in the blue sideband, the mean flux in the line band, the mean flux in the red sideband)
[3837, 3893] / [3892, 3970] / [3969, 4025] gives 1.9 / 19.1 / 18.6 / 19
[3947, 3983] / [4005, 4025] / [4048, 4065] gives -1.2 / 18.1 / 20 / 19.5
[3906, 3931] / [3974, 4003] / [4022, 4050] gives 1.7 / 19.8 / 18.8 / 20.1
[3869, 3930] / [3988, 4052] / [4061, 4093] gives -2.5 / 18.9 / 20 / 19.4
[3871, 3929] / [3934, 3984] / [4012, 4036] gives 3.5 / 18.8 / 18.1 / 20.1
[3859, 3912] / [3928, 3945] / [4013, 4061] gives 1.8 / 19.3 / 17.5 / 20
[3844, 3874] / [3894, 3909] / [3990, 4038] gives 2.2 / 20.8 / 17.6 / 20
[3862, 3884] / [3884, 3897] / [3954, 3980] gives 2.1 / 21.1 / 17.1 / 17.3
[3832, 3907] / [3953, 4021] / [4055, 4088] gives 1.7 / 18.4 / 18.8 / 19.9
